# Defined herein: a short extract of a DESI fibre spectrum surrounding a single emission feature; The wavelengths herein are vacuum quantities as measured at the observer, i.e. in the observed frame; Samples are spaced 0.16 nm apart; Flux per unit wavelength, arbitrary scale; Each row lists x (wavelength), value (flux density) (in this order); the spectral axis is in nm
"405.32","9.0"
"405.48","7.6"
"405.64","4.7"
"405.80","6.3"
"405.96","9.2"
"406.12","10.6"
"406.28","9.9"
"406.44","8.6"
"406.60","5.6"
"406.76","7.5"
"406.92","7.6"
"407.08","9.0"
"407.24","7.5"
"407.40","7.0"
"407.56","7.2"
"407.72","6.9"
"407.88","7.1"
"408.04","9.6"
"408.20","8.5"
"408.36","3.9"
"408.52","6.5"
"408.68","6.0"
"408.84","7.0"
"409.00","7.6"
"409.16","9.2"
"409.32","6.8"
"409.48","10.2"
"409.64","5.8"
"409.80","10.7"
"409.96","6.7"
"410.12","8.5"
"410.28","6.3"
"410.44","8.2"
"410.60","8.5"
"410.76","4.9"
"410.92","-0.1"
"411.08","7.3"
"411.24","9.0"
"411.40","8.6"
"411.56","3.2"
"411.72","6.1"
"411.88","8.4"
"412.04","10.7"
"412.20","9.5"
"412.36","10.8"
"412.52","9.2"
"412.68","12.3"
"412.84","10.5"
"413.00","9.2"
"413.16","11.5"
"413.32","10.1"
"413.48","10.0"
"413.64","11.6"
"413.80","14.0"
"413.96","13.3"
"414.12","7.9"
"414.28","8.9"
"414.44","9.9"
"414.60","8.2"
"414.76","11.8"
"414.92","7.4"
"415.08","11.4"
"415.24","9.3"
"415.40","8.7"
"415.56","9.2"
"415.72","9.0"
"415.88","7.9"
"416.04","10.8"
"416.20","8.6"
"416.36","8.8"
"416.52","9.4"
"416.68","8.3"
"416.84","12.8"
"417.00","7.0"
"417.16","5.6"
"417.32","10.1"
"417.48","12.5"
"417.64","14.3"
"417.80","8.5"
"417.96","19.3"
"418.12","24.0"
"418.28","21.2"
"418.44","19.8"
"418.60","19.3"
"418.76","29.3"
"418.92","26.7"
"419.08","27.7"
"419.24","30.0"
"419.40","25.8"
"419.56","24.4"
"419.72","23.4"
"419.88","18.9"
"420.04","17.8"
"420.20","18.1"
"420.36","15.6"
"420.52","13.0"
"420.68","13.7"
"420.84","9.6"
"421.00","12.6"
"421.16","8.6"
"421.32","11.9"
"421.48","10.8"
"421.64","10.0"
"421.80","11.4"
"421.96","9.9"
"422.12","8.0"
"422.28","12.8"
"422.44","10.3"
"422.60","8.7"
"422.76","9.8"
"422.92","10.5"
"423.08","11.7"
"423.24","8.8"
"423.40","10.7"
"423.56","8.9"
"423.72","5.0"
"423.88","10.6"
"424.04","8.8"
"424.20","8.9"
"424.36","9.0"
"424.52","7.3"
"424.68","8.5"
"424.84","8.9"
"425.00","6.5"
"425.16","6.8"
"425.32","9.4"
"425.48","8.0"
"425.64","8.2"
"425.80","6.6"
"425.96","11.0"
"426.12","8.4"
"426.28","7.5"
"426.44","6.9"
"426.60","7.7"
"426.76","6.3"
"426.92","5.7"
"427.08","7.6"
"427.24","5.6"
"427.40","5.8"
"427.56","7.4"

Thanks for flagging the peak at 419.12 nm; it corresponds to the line C IV 1549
